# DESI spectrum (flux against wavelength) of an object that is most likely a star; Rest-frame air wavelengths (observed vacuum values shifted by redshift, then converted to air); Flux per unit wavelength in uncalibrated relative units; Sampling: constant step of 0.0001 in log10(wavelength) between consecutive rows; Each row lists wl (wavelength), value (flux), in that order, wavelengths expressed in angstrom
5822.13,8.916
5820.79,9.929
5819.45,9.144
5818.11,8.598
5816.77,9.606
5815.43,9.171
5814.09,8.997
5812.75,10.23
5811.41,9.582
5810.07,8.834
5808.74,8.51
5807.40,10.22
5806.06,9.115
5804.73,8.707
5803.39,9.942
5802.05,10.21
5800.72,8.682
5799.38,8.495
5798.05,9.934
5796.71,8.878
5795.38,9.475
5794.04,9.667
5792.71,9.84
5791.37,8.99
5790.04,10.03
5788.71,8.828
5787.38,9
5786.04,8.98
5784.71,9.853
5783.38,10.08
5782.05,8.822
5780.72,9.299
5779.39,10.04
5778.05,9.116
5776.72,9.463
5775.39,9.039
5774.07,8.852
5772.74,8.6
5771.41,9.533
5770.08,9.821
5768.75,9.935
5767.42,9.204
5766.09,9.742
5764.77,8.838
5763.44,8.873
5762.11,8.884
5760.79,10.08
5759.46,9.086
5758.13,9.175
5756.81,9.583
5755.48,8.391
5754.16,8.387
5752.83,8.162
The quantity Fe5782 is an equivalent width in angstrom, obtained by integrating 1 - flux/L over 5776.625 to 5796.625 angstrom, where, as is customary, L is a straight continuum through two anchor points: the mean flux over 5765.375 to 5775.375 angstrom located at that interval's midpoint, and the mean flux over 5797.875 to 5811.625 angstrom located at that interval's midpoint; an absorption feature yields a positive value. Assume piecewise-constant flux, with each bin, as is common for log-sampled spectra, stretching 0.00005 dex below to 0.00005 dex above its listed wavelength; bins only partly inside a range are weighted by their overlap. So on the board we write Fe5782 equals -0.21 angstrom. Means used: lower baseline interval 9.37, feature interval 9.41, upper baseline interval 9.27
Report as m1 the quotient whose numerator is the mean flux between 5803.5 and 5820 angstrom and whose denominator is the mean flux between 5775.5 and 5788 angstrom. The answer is 0.99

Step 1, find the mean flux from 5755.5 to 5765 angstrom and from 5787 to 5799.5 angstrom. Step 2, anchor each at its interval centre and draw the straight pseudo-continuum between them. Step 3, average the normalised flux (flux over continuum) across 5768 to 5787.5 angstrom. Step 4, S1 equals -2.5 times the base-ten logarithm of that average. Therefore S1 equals -0.01 mag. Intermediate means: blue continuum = 9.17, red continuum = 9.36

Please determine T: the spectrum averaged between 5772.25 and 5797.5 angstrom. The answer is 9.32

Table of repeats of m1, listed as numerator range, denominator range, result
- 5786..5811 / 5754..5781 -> 1.00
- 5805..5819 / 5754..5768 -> 1.01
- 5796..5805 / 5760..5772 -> 0.99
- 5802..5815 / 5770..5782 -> 1.01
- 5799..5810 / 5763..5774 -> 0.99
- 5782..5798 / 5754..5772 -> 1.01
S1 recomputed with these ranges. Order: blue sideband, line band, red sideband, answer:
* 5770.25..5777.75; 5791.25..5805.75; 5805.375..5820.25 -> -0.01 mag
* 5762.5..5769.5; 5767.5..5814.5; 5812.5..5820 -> -0.01 mag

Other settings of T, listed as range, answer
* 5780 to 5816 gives 9.35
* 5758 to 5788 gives 9.32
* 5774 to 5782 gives 9.3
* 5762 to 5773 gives 9.31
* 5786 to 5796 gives 9.37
